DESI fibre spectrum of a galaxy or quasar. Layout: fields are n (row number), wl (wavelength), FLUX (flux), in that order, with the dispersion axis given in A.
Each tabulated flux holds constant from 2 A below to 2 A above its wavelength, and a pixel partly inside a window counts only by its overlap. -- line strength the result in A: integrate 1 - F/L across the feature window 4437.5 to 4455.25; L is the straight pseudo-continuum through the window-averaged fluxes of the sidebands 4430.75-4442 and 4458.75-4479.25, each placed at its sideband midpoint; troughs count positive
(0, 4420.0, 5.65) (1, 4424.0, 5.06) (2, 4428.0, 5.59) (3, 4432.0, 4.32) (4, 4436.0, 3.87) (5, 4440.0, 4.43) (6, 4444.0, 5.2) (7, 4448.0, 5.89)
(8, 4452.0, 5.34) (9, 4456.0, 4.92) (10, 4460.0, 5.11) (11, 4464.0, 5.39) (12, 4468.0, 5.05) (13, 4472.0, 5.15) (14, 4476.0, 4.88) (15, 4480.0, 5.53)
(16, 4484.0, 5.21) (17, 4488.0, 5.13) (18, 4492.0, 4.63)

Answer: -2.6 A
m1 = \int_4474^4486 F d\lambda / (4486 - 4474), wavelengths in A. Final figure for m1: 5.21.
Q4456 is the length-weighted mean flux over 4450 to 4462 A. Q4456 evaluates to 5.12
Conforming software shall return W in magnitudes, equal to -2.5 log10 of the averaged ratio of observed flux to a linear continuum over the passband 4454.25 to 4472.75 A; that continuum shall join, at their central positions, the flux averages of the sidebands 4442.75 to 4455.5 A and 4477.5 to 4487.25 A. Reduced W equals 0.05 mag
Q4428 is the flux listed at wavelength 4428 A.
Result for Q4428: 5.59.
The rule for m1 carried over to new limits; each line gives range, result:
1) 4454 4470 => 5.12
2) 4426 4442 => 4.55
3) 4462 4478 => 5.12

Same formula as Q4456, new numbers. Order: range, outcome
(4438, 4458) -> 5.16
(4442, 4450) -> 5.54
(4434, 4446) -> 4.5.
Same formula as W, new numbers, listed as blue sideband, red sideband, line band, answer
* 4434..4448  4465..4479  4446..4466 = -0.09 mag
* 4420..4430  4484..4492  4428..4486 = 0.03 mag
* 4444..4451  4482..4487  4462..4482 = 0.03 mag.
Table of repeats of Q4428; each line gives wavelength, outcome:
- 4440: 4.43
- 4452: 5.34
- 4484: 5.21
